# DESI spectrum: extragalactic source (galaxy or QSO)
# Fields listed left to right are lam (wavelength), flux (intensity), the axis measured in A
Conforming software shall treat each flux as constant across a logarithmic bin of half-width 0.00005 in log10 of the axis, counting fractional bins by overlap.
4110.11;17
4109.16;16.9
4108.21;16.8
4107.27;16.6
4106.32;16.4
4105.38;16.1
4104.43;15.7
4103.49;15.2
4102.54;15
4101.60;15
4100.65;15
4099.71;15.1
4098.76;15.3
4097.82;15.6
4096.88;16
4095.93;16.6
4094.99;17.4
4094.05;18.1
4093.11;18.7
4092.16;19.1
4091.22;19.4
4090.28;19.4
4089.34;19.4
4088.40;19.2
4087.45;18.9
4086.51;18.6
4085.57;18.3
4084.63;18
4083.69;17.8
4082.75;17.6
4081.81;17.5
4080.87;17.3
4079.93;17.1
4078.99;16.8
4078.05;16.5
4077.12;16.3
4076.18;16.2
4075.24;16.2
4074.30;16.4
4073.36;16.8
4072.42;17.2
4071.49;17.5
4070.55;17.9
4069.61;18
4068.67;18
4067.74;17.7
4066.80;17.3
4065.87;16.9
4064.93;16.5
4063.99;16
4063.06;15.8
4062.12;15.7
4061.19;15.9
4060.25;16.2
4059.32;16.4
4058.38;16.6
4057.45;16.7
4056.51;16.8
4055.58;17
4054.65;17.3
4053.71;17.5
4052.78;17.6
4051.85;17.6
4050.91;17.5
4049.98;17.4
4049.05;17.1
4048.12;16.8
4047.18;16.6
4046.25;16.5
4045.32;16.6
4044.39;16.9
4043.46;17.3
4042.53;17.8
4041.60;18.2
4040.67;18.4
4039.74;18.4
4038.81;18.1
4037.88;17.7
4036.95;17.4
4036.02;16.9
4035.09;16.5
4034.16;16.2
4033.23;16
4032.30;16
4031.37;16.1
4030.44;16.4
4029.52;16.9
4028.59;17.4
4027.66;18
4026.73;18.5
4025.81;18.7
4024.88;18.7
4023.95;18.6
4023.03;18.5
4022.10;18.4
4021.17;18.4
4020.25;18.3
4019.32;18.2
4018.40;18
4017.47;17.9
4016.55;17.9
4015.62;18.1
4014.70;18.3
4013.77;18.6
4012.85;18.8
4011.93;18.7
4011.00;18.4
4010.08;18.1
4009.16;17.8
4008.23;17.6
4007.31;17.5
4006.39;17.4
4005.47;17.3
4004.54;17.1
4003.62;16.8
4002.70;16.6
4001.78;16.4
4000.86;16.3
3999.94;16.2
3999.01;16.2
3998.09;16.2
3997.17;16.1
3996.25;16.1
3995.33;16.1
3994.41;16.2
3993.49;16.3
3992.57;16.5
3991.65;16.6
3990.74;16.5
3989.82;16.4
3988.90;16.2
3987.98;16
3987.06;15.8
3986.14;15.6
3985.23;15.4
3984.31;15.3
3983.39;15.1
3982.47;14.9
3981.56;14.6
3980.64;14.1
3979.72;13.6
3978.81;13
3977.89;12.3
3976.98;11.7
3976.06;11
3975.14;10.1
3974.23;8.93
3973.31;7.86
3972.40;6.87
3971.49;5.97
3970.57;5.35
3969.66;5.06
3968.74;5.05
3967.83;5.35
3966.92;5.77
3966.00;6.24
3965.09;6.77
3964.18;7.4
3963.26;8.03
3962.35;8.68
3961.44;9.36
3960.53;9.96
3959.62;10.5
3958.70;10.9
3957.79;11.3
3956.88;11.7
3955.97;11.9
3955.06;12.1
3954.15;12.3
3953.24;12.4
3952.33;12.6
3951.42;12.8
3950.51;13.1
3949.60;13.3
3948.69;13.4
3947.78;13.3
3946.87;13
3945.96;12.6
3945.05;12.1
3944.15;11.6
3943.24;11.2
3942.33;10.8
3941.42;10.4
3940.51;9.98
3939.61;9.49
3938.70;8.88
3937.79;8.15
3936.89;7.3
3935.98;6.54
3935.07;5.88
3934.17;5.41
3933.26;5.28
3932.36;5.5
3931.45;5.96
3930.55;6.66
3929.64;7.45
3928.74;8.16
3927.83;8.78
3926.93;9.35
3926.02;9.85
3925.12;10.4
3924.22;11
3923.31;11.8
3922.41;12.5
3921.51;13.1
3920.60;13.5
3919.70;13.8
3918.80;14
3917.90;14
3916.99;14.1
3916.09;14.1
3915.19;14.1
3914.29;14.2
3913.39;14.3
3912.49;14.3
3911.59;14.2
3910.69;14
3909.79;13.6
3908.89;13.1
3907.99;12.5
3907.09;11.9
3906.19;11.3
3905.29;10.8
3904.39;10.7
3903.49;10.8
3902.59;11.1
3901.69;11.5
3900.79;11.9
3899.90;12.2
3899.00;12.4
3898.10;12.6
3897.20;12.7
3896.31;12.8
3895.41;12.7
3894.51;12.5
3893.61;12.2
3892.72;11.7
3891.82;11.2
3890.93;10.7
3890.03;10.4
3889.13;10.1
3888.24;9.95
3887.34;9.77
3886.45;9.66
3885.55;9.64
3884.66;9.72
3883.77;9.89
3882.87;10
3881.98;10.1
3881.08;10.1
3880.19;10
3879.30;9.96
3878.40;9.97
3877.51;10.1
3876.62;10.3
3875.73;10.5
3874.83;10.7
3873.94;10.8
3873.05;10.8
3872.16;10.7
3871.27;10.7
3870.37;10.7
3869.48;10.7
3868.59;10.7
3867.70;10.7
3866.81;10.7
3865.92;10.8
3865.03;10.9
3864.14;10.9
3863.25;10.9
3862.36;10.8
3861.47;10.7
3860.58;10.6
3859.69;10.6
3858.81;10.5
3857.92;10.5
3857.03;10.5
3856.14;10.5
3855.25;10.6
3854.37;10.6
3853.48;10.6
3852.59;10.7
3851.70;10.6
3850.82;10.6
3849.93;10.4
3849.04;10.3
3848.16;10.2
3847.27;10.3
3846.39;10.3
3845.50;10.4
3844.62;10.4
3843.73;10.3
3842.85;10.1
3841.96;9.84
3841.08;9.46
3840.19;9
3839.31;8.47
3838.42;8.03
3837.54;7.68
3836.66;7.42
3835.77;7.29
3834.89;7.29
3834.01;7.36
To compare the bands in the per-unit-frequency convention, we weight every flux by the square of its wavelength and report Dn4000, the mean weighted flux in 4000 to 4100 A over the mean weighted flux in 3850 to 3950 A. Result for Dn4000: 1.7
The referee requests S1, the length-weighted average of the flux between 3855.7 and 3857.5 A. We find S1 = 10.5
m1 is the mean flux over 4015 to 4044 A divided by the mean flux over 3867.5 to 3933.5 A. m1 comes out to 1.58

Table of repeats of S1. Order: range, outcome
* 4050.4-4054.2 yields 17.5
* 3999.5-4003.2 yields 16.4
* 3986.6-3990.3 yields 16.1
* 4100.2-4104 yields 15.1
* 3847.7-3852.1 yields 10.4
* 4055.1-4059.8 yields 16.7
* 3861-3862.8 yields 10.7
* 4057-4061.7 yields 16.4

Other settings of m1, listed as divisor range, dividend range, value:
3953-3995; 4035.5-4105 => 1.49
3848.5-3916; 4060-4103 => 1.53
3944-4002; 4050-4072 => 1.38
